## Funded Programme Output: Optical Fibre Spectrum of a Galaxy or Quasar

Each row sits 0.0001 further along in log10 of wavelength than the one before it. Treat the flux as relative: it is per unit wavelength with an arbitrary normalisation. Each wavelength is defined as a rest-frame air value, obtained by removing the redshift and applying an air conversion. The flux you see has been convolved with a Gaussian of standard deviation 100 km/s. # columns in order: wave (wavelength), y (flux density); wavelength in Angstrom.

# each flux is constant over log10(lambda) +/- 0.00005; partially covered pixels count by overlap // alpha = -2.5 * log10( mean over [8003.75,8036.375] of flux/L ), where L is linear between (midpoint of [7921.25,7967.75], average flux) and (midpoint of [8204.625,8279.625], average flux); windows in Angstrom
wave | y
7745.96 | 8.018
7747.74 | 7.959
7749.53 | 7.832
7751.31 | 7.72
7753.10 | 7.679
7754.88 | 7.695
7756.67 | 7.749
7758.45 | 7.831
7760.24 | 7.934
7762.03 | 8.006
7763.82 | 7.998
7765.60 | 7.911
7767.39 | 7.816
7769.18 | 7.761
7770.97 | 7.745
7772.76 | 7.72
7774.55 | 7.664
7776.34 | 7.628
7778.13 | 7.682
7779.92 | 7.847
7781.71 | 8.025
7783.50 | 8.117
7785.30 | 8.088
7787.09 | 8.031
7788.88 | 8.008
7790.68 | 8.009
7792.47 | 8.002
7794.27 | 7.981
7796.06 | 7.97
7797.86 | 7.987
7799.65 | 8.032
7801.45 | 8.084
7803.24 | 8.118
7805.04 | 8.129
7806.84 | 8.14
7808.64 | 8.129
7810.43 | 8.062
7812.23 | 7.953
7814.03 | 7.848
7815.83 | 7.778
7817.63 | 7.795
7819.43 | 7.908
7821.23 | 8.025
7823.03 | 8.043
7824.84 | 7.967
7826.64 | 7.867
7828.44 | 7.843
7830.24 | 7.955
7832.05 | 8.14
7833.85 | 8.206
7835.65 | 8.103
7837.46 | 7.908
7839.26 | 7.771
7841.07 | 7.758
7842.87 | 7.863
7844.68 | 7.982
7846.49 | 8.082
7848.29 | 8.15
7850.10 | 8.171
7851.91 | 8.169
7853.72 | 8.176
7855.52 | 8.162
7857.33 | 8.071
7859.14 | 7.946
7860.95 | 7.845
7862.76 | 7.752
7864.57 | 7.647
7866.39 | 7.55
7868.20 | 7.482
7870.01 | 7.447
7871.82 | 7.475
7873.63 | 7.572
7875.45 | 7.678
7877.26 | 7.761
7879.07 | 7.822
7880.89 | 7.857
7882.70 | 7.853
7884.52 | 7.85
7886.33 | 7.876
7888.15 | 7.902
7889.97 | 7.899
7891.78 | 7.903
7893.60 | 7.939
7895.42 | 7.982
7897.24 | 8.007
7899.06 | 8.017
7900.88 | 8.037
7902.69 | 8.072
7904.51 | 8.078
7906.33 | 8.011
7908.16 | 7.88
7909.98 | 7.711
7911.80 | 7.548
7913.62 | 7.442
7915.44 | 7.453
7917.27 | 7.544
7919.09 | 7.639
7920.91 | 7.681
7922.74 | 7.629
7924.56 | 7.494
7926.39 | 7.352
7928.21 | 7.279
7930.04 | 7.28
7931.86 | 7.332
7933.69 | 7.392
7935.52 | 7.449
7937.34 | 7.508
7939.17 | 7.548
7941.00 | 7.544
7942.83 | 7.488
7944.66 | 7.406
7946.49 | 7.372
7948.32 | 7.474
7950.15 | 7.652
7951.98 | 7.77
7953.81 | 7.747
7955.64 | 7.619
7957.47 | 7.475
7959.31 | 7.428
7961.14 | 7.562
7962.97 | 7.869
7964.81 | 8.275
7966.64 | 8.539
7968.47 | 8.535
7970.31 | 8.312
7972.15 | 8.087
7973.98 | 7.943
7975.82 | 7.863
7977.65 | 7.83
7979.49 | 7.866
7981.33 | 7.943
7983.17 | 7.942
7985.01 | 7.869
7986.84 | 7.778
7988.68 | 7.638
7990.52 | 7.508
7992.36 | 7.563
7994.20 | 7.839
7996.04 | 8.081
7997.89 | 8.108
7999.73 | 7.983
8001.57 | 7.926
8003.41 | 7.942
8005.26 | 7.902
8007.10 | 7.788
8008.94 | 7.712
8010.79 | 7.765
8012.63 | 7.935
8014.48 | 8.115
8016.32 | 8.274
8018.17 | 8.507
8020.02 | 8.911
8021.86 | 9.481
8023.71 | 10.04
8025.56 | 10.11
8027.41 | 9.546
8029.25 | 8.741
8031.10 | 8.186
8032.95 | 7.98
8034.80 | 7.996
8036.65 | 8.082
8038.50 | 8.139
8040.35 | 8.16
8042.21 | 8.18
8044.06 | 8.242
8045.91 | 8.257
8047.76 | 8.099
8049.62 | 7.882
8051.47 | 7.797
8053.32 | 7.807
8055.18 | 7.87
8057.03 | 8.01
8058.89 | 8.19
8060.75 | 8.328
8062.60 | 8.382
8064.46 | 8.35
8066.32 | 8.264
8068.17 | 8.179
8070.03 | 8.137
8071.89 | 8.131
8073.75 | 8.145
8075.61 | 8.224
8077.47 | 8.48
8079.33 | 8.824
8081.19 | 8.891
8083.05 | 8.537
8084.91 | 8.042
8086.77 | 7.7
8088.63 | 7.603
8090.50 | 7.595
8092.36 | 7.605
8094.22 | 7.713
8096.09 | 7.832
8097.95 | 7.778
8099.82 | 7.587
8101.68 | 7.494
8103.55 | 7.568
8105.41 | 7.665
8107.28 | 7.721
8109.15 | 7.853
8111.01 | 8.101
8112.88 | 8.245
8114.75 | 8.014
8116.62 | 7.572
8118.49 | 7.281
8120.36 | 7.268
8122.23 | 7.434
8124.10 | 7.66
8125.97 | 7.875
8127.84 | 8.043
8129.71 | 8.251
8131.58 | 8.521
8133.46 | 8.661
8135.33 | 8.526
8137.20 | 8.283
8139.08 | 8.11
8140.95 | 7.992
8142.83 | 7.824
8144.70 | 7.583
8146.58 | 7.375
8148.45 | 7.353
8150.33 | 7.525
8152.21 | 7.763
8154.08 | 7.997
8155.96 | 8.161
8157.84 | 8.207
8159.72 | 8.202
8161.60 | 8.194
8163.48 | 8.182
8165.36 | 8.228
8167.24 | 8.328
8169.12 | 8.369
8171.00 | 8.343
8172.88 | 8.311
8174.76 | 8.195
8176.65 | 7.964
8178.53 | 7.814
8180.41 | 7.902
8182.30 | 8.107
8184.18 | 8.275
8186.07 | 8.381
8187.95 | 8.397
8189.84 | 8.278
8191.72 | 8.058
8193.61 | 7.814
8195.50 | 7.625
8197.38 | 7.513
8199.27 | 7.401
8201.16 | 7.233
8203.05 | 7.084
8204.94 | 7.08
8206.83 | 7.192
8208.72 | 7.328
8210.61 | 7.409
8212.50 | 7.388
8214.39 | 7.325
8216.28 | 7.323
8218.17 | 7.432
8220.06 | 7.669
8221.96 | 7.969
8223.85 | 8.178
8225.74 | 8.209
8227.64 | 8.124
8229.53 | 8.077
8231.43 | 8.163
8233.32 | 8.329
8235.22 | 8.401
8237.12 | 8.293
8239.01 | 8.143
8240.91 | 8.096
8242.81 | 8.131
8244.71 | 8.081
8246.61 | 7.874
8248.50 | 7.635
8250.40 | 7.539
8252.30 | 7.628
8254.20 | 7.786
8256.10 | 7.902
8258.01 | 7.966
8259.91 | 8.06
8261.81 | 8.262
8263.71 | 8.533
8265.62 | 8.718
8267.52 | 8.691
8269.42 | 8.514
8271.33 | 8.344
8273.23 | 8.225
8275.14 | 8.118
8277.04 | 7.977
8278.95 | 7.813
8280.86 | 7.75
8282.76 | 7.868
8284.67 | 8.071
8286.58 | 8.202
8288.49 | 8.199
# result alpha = -0.11 mag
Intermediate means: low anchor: 7.59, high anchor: 7.96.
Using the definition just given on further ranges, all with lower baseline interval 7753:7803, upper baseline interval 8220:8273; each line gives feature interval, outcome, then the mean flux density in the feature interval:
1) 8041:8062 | -0.004 mag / 8.07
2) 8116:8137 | 0.018 mag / 7.94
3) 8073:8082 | -0.062 mag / 8.51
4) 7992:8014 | 0.016 mag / 7.89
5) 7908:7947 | 0.067 mag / 7.49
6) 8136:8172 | 0.010 mag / 8.01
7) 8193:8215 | 0.105 mag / 7.36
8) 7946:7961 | 0.058 mag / 7.57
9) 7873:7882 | 0.028 mag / 7.75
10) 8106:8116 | 0.014 mag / 7.96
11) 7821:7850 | -0.007 mag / 7.98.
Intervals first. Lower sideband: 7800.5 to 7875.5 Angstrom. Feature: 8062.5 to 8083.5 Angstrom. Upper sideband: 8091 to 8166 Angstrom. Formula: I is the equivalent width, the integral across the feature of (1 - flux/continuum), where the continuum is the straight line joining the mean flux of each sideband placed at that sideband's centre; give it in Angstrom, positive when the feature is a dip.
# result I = -1.3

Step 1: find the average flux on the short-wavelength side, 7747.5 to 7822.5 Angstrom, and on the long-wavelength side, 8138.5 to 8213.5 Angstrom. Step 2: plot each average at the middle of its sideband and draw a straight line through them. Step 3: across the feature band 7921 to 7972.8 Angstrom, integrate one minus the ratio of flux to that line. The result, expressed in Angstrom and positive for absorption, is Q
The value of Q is 1.5 Angstrom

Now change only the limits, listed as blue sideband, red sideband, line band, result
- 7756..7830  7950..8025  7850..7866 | 0.0 Angstrom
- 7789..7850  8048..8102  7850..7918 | 1.5 Angstrom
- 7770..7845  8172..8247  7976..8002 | 0.2 Angstrom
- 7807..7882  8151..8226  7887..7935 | 1.1 Angstrom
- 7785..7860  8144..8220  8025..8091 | -3.0 Angstrom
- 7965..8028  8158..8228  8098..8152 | 1.0 Angstrom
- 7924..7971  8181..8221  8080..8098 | -0.7 Angstrom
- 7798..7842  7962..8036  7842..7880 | 0.9 Angstrom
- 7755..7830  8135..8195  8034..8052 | -0.2 Angstrom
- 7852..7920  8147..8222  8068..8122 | -0.6 Angstrom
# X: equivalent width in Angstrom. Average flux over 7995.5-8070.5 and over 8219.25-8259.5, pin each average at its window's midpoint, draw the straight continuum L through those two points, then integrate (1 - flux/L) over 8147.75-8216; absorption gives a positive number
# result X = 1.9 Angstrom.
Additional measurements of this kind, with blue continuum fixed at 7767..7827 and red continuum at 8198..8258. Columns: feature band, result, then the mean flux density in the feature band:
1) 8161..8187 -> -1.4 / 8.18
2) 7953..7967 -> 0.2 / 7.79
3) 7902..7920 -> 0.4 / 7.73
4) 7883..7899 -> 0.0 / 7.92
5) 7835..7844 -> 0.1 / 7.87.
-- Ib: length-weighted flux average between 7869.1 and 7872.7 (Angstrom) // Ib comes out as 7.47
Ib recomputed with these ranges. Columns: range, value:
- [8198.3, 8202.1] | 7.31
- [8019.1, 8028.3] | 9.62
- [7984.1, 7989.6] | 7.77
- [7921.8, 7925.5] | 7.55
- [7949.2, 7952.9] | 7.71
